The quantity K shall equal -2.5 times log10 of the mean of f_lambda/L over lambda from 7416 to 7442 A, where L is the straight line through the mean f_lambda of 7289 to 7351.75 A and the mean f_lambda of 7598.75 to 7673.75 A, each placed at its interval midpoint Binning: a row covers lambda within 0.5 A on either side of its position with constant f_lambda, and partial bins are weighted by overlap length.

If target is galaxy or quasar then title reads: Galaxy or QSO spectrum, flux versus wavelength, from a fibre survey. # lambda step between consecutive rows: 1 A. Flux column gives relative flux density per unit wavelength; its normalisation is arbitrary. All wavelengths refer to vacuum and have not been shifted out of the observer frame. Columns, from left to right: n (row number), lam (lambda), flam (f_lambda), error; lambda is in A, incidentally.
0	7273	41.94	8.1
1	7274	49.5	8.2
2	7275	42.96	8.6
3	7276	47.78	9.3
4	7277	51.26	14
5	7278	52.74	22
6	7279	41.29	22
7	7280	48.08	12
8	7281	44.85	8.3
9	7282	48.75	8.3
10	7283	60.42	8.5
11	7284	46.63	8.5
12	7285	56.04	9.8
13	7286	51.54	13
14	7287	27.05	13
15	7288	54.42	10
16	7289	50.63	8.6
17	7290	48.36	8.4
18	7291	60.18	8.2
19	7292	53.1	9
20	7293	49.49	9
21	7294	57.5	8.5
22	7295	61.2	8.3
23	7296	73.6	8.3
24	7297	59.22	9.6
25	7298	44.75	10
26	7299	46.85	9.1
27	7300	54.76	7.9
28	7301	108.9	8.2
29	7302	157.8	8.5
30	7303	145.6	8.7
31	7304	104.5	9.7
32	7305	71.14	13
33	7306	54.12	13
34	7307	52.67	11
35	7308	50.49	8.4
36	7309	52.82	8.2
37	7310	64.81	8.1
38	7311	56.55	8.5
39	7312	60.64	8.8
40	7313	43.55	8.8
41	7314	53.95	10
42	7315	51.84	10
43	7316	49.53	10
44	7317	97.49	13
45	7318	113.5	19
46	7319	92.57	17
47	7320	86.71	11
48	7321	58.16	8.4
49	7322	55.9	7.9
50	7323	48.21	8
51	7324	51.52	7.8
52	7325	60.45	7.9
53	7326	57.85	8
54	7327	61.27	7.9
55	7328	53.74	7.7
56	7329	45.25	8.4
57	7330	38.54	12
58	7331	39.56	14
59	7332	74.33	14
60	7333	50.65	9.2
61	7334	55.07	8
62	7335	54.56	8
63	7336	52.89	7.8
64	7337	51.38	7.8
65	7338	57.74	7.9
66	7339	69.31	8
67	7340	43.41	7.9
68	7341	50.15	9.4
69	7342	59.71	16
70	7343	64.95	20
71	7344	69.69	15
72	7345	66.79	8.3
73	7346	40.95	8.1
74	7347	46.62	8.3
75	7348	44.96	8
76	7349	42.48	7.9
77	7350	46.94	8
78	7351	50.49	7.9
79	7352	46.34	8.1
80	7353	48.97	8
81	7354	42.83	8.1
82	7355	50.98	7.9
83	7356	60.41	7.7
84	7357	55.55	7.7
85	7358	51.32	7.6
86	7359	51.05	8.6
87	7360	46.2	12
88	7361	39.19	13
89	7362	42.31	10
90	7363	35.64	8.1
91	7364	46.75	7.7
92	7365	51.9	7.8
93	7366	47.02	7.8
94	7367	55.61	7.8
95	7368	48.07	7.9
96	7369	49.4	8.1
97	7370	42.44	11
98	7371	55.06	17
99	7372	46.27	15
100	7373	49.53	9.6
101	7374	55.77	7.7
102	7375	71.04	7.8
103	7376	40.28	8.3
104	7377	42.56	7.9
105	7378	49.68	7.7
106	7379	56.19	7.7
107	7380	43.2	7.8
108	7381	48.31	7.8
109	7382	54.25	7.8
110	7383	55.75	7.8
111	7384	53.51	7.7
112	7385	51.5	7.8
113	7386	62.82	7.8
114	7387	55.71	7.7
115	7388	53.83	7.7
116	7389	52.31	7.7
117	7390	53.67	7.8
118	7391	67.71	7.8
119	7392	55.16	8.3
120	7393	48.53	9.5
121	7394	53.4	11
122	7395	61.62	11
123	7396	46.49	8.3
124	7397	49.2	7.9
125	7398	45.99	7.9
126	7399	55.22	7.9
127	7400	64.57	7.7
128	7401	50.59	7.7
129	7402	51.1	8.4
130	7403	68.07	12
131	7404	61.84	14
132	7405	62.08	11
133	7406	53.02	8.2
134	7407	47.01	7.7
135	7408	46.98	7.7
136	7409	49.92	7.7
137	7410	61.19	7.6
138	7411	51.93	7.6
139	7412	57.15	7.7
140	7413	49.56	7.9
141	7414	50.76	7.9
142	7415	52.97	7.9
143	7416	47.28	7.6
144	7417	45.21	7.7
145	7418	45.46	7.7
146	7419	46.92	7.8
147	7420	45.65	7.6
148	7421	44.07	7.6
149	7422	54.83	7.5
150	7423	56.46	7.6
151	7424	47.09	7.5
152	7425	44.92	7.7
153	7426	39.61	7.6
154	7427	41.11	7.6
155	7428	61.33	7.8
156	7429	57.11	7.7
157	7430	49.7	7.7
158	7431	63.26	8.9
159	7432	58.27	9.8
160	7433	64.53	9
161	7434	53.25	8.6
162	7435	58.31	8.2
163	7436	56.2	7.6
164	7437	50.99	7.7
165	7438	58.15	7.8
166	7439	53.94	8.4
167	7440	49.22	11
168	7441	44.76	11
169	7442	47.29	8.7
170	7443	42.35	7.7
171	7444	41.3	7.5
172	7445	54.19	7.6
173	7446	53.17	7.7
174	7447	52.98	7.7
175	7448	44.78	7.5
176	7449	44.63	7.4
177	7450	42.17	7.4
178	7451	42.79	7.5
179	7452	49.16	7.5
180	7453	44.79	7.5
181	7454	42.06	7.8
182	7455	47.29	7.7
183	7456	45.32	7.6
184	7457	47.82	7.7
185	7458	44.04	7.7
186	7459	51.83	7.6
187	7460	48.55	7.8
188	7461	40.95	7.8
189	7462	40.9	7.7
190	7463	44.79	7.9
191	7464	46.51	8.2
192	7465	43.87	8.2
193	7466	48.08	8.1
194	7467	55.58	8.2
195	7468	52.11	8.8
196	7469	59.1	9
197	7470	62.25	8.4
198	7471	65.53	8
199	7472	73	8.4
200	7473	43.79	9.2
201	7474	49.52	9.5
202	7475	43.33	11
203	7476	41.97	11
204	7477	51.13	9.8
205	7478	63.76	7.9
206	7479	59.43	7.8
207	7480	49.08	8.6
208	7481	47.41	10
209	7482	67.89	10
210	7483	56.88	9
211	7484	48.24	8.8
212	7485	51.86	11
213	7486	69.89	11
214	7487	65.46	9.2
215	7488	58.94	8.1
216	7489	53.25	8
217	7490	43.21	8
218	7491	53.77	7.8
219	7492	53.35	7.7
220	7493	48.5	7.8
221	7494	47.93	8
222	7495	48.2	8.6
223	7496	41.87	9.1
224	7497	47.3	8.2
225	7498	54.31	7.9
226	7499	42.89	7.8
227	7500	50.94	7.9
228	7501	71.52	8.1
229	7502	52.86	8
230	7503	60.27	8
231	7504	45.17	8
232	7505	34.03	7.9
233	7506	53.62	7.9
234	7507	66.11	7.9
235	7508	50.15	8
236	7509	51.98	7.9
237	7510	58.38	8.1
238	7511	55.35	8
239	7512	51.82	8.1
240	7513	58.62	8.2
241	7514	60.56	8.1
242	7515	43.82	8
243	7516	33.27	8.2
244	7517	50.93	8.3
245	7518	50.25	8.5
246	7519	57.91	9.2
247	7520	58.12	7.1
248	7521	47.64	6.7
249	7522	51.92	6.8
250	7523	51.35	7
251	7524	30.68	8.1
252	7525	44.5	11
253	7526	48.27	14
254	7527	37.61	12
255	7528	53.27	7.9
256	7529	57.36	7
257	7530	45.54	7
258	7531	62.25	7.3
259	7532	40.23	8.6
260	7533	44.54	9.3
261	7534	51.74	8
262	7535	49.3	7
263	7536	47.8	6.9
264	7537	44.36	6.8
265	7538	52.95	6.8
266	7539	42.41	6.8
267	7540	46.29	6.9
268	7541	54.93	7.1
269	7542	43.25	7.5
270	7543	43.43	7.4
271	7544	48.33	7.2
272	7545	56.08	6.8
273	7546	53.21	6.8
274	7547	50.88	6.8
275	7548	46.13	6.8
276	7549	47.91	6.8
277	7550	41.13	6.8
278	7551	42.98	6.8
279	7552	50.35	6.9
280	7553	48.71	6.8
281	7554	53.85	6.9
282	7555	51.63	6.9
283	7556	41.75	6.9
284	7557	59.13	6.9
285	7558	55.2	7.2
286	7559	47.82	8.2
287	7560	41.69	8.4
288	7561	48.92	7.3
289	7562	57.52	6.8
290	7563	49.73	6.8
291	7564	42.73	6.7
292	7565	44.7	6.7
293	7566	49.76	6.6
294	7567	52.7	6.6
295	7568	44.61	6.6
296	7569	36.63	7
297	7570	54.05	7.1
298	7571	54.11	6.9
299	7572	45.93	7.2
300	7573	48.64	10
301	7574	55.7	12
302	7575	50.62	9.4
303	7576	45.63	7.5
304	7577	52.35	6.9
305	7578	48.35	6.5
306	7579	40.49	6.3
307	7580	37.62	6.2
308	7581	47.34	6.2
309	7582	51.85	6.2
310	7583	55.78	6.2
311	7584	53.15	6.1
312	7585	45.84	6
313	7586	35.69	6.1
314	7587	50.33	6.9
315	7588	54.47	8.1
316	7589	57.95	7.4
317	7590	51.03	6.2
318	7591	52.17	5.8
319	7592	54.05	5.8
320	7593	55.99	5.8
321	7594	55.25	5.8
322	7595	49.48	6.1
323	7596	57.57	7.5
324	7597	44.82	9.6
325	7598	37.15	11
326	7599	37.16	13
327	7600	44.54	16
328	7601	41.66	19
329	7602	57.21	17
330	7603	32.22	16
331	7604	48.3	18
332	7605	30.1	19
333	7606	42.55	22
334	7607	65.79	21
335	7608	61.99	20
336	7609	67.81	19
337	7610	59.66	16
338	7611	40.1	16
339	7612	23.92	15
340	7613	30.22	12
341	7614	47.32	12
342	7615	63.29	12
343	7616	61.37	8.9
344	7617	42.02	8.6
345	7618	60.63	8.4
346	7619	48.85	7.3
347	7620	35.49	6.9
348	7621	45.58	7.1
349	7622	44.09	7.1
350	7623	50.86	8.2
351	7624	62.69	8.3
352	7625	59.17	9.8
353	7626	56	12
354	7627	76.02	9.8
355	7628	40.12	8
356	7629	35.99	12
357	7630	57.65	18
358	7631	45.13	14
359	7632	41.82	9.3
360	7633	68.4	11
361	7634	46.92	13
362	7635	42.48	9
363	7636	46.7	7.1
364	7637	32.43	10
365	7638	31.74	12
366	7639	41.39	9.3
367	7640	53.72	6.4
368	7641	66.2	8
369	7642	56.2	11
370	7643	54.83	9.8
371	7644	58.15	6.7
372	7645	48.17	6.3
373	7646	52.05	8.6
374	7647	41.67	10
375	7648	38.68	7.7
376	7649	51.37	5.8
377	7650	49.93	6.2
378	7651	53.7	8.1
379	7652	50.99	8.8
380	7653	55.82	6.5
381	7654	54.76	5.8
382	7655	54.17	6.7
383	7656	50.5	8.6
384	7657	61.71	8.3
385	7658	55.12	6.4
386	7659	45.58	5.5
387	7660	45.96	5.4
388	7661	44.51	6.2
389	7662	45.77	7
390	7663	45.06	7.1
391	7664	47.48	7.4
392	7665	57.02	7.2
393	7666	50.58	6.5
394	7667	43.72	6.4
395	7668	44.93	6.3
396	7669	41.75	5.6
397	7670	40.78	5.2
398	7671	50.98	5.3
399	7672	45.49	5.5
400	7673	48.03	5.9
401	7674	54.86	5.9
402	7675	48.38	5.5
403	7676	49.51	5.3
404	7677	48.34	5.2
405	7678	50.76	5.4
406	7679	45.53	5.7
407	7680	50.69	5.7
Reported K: 0.119 mag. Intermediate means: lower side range 61.8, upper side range 49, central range 51.4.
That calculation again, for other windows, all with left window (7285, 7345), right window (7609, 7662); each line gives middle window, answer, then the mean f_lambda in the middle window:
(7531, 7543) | 0.132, 47.6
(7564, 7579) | 0.085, 48.4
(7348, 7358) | 0.230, 49.3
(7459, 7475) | 0.102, 51.4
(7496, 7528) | 0.084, 50.6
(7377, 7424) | 0.121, 52.8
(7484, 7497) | 0.059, 52.6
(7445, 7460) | 0.211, 46.9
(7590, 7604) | 0.078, 47.8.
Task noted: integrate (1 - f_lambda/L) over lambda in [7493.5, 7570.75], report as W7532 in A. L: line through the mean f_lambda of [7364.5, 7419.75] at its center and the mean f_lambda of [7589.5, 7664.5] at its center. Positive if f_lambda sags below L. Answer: 1.9 A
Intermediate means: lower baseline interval 52.6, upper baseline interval 49.4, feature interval 49.5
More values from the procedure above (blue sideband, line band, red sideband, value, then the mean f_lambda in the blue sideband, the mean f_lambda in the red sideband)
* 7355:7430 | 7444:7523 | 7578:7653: -1.22 A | 51.5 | 49.1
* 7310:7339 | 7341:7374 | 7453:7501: 4.66 A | 60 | 51.5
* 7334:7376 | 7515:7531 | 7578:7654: 0.54 A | 51.2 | 49.2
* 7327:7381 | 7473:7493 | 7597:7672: -1.52 A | 50.9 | 48.8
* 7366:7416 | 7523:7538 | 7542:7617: 0.75 A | 53.1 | 48.7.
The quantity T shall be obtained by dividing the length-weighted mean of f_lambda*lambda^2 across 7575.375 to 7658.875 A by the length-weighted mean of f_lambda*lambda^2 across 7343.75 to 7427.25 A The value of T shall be 1.03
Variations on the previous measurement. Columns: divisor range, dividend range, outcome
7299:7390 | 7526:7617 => 0.90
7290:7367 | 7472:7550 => 0.90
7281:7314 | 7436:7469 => 0.79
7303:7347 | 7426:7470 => 0.84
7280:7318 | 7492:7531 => 0.85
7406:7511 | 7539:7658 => 1.00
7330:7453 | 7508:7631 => 1.00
